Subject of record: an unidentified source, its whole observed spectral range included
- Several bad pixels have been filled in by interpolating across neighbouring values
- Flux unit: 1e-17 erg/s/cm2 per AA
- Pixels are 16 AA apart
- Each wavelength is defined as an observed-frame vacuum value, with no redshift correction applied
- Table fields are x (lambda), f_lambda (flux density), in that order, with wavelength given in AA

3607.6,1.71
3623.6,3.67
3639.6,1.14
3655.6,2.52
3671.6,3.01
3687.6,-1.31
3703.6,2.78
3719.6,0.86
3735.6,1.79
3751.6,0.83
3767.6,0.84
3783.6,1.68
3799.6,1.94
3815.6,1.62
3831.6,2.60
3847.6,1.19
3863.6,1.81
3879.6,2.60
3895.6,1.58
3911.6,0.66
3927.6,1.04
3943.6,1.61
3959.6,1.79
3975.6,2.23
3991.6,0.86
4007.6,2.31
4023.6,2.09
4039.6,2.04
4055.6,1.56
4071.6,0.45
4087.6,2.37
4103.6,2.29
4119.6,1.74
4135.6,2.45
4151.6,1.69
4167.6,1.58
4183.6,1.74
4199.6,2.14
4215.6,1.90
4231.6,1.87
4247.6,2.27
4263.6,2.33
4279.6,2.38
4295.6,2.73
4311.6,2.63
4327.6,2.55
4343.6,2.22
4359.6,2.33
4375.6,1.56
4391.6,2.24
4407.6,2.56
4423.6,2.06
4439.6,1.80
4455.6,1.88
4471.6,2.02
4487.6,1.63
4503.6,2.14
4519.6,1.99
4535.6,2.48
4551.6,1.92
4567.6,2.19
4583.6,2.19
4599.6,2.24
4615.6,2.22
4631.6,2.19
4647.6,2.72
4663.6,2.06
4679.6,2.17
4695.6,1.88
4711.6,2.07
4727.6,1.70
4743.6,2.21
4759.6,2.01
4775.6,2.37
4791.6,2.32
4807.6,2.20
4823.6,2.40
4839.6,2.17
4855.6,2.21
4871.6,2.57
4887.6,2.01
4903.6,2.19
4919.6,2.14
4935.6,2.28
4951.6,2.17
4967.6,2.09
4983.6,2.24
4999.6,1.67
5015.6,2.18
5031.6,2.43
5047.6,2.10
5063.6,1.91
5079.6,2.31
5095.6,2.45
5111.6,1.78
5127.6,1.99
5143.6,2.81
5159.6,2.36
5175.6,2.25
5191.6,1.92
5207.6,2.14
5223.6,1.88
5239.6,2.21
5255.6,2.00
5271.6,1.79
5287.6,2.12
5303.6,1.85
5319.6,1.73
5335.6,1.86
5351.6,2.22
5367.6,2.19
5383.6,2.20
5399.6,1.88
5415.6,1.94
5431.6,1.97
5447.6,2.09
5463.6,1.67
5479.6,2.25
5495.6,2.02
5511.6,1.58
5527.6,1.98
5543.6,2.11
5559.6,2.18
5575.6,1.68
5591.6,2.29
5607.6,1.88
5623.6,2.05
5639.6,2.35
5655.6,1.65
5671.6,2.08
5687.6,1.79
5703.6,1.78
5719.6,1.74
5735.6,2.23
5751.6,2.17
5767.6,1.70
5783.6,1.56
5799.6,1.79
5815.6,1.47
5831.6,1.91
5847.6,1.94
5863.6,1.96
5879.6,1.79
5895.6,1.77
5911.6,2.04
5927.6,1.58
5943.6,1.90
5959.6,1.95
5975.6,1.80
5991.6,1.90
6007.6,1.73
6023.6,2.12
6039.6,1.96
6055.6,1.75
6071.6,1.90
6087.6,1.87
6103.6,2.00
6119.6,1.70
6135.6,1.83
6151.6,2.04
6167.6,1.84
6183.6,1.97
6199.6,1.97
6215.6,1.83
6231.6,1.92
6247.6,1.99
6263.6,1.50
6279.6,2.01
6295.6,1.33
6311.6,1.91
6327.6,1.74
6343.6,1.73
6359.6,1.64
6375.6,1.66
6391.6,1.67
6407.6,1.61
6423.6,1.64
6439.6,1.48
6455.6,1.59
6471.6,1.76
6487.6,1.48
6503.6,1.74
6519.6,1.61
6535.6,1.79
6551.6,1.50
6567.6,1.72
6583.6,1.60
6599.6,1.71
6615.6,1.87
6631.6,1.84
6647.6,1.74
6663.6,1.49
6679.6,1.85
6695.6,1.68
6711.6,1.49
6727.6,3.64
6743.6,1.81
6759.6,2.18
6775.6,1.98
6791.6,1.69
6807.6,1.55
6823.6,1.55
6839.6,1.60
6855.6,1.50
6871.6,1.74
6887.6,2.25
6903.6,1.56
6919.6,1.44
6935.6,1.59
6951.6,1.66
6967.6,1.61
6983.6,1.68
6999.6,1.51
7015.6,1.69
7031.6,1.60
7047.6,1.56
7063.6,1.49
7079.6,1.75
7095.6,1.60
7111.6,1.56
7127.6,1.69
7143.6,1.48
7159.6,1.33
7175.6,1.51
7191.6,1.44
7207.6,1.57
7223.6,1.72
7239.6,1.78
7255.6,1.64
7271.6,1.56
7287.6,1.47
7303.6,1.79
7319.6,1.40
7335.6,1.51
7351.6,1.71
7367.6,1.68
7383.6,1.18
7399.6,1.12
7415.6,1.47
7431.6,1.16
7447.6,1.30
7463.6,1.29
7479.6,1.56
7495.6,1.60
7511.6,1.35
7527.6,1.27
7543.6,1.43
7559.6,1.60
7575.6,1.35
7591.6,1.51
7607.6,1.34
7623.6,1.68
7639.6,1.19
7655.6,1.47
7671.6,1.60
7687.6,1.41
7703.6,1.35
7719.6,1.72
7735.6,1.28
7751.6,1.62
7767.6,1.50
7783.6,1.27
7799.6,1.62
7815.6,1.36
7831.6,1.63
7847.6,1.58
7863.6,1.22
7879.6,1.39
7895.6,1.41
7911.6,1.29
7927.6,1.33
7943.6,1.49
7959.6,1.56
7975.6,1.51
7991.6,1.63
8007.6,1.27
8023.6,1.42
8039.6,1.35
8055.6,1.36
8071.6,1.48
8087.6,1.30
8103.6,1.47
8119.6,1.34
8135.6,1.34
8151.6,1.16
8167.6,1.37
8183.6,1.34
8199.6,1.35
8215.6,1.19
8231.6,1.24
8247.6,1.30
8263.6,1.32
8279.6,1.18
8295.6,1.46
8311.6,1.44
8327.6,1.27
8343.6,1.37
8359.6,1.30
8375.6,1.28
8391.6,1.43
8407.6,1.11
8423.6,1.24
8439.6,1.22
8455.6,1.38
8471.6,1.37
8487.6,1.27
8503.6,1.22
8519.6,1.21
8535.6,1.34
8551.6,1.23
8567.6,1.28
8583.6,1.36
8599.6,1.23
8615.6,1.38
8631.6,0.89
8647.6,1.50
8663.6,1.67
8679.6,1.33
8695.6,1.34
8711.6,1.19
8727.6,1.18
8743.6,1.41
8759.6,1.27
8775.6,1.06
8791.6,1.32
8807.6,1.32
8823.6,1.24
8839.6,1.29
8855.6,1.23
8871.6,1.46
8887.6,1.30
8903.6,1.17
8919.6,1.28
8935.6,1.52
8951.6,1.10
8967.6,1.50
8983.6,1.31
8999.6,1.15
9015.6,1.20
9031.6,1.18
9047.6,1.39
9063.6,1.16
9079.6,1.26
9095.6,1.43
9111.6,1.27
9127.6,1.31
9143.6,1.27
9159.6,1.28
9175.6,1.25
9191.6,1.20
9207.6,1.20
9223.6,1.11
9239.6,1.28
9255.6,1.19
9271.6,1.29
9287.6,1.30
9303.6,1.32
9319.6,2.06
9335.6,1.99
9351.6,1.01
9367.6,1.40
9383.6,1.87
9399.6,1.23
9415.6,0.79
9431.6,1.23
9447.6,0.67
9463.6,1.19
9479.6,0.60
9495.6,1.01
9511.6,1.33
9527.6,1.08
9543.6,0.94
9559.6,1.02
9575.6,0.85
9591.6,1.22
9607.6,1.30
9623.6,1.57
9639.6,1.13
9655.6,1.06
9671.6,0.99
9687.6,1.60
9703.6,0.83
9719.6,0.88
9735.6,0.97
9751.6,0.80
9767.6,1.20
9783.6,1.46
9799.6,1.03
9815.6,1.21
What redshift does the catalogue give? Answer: 0.03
